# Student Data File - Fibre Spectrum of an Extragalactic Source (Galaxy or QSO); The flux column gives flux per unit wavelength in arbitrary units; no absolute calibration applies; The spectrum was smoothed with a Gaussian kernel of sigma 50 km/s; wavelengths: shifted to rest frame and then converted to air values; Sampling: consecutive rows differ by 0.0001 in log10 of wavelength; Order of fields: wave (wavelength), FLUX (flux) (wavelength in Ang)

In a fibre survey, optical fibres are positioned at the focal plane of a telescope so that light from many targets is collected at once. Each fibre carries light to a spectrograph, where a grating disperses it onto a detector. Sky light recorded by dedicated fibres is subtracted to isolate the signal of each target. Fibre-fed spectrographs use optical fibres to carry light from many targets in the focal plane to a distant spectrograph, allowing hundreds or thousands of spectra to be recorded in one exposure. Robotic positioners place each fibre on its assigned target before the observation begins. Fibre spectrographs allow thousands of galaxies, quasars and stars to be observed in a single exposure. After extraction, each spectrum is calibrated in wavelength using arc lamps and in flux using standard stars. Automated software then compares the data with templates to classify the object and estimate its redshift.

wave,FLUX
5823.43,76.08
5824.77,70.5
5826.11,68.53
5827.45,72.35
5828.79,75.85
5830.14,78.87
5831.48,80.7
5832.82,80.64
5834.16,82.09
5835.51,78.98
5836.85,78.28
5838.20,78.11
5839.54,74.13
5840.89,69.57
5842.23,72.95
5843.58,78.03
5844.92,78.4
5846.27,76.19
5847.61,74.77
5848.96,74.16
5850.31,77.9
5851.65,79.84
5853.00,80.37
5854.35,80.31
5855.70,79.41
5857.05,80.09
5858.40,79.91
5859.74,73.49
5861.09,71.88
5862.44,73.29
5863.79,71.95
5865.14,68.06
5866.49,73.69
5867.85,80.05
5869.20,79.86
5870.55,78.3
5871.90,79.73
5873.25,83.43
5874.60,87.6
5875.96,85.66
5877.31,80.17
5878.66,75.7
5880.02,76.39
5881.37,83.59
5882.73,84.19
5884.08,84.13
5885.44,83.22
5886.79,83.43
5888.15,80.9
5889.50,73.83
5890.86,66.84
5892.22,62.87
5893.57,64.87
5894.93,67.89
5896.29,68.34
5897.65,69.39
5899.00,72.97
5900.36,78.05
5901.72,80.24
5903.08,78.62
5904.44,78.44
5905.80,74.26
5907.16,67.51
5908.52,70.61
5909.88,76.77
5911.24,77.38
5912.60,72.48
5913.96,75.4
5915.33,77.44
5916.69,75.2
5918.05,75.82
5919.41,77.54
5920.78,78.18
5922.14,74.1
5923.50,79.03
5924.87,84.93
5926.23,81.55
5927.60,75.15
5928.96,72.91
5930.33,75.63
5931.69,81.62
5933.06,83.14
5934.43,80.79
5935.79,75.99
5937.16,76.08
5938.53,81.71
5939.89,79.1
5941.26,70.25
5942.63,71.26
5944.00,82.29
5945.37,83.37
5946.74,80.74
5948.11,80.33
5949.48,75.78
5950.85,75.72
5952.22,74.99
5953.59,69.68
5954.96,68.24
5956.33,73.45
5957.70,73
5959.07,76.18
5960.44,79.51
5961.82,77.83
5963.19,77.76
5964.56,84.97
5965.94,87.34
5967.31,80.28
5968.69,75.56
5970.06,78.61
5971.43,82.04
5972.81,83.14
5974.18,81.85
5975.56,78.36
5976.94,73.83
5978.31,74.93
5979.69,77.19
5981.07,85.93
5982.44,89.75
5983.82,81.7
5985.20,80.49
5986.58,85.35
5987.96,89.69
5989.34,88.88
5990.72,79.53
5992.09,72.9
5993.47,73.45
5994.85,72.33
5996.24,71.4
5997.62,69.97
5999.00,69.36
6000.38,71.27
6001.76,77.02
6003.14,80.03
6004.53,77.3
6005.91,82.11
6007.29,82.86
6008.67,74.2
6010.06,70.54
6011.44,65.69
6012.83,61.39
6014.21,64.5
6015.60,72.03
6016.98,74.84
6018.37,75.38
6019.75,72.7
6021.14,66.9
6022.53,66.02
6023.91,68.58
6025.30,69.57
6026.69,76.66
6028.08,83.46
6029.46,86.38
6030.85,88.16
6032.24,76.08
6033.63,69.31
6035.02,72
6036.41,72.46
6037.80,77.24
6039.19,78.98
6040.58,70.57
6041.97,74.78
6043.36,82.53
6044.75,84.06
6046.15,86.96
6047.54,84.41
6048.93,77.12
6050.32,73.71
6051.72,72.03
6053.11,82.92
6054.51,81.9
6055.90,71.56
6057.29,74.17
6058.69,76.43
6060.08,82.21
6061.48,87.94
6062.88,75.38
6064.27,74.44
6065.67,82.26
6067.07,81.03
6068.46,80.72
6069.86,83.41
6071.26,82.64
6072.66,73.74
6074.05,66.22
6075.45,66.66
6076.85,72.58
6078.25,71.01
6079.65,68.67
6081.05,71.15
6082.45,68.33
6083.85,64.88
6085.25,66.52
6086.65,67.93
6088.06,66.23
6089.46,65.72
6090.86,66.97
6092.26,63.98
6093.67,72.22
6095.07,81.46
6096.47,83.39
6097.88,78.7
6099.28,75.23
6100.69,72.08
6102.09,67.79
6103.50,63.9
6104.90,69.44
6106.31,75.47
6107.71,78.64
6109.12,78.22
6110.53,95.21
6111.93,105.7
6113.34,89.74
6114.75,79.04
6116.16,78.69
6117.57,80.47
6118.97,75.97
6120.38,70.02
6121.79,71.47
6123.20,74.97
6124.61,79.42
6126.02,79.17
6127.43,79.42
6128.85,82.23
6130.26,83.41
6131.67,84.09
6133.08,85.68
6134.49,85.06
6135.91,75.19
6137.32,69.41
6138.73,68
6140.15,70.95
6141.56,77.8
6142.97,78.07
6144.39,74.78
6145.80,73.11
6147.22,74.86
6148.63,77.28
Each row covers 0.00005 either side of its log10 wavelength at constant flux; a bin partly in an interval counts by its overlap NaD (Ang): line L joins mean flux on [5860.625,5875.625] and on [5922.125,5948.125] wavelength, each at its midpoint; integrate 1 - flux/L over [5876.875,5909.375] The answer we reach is 1.1 Ang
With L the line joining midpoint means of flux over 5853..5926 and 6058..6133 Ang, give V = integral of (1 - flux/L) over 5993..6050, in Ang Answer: 1.1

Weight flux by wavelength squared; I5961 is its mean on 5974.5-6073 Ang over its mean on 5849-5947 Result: 1.0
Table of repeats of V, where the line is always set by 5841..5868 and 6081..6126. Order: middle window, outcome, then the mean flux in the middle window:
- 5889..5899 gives 1.0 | 68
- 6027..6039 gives -0.4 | 78.1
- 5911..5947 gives -0.9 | 77.7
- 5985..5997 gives -0.6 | 79.2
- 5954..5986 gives -1.5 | 79.2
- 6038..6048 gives -0.6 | 80.1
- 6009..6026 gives 1.4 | 69.1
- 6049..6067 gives -0.7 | 78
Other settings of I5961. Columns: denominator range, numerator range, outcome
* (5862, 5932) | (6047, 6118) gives 1.05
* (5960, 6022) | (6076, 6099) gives 0.95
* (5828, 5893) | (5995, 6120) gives 1.04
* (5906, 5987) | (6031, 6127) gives 1.02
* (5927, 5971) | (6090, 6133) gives 1.06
